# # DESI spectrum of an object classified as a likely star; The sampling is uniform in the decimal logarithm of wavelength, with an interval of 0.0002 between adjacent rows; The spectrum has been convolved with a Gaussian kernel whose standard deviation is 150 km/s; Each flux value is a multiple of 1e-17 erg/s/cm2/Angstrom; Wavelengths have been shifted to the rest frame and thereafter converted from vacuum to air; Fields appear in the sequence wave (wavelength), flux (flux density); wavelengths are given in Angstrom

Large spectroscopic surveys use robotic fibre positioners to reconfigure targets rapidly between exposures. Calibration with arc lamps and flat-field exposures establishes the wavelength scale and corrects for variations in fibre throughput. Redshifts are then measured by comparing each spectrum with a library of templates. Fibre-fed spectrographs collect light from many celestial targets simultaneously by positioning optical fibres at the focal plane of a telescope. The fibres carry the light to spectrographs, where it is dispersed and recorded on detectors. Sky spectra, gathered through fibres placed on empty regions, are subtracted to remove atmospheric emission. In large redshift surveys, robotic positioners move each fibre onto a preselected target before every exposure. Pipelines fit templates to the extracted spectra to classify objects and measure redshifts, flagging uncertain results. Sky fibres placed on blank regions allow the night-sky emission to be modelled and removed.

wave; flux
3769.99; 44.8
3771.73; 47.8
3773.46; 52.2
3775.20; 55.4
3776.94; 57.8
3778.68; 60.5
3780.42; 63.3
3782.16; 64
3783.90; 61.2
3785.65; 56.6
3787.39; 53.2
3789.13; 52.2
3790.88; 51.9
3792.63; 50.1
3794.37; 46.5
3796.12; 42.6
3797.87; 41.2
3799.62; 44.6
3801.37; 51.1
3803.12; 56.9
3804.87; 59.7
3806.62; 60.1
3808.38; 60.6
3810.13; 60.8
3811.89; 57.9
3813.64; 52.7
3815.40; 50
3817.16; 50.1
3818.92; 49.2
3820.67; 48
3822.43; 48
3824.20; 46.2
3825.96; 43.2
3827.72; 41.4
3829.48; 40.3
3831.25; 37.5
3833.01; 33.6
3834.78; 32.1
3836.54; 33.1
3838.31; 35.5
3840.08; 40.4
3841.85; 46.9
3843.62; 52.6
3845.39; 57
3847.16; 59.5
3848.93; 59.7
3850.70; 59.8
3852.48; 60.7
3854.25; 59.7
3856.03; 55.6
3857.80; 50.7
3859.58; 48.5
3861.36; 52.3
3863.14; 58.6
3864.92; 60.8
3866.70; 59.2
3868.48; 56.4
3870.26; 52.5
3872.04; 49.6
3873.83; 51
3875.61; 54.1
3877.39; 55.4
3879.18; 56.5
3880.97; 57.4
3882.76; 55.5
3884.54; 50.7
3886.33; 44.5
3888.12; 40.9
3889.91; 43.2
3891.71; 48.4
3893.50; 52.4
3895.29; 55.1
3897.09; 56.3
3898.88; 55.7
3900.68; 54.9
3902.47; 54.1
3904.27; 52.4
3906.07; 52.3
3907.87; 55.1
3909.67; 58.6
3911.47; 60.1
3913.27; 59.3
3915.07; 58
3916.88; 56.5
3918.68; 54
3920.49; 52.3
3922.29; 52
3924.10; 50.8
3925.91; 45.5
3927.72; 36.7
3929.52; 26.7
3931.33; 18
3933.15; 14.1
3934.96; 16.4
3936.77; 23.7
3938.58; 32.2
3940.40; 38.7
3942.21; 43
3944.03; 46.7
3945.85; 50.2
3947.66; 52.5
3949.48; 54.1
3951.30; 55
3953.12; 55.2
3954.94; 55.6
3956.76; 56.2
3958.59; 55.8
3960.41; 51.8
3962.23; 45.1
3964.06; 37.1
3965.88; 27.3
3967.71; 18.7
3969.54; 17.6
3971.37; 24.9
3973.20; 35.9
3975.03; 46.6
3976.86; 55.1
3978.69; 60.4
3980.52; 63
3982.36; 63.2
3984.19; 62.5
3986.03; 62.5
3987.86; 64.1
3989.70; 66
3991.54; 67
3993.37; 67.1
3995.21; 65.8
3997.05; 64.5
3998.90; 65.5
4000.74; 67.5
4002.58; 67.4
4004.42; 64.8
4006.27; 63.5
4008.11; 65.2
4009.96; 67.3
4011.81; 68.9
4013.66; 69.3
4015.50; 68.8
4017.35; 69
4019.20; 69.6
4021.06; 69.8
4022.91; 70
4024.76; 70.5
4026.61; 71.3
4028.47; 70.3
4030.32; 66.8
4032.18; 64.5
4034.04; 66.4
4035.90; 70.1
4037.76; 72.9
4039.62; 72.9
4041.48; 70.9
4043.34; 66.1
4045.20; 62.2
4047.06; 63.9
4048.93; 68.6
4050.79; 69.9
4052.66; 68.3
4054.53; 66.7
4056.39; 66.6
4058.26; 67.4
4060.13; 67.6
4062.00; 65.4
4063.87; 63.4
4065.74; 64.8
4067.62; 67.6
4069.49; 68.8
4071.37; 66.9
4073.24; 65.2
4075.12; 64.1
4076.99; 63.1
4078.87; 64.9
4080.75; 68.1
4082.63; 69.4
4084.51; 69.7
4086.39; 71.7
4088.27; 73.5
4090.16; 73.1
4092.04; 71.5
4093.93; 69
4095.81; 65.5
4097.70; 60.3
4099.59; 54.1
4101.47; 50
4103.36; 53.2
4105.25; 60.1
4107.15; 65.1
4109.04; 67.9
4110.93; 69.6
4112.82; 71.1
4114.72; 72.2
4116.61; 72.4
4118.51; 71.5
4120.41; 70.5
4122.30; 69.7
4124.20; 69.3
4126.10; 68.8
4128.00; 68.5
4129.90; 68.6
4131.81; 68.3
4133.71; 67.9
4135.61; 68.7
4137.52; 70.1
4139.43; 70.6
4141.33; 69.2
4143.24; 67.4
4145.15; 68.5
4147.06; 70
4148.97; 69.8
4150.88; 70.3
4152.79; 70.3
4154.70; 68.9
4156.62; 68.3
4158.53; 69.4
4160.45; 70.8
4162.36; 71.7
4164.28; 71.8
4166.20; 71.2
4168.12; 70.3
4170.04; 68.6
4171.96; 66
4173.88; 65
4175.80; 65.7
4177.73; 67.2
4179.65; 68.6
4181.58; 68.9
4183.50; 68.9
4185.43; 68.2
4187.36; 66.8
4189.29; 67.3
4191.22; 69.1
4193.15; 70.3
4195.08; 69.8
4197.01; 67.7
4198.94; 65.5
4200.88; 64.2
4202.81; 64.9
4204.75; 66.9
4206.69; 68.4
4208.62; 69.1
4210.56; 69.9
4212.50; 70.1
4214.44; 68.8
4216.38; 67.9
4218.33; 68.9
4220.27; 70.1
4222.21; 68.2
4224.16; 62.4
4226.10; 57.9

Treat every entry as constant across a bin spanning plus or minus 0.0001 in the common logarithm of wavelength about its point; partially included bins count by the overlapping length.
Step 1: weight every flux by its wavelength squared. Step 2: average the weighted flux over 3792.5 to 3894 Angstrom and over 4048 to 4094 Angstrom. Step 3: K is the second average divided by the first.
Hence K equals 1.51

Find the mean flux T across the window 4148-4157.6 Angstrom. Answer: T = 69.6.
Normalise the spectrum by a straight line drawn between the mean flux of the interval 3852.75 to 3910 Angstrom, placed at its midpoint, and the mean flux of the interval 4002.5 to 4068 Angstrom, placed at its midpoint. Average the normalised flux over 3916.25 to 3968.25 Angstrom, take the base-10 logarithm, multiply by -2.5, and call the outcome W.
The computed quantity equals 0.36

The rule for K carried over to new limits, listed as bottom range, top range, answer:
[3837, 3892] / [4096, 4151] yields 1.45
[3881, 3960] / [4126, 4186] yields 1.62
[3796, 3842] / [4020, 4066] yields 1.63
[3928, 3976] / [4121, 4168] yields 1.99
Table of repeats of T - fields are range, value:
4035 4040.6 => 72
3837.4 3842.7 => 40.8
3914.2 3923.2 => 54.5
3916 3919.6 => 55.2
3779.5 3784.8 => 62.7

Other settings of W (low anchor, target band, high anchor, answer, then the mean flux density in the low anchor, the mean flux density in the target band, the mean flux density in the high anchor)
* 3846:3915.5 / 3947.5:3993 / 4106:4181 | 0.18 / 54.5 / 50.3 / 69.2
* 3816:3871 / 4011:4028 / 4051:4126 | -0.13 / 49.3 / 69.7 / 66.7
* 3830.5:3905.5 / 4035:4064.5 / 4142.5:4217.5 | -0.11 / 51.3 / 67.7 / 68.5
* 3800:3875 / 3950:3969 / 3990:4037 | 0.35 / 50.9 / 45.4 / 67.6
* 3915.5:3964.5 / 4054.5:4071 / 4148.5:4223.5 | -0.18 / 43.8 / 66.5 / 68.5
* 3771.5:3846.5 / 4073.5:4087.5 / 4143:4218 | -0.06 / 49.9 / 67.3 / 68.5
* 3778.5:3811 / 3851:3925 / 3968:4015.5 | 0.05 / 54.5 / 54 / 59.1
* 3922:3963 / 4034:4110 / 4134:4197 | -0.15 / 42.3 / 66.3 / 69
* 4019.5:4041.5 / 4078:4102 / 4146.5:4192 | 0.04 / 69.6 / 66.5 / 68.9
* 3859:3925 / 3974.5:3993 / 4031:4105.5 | -0.02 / 53.7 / 61.6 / 66.3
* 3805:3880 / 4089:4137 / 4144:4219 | -0.03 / 51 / 66.7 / 68.6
